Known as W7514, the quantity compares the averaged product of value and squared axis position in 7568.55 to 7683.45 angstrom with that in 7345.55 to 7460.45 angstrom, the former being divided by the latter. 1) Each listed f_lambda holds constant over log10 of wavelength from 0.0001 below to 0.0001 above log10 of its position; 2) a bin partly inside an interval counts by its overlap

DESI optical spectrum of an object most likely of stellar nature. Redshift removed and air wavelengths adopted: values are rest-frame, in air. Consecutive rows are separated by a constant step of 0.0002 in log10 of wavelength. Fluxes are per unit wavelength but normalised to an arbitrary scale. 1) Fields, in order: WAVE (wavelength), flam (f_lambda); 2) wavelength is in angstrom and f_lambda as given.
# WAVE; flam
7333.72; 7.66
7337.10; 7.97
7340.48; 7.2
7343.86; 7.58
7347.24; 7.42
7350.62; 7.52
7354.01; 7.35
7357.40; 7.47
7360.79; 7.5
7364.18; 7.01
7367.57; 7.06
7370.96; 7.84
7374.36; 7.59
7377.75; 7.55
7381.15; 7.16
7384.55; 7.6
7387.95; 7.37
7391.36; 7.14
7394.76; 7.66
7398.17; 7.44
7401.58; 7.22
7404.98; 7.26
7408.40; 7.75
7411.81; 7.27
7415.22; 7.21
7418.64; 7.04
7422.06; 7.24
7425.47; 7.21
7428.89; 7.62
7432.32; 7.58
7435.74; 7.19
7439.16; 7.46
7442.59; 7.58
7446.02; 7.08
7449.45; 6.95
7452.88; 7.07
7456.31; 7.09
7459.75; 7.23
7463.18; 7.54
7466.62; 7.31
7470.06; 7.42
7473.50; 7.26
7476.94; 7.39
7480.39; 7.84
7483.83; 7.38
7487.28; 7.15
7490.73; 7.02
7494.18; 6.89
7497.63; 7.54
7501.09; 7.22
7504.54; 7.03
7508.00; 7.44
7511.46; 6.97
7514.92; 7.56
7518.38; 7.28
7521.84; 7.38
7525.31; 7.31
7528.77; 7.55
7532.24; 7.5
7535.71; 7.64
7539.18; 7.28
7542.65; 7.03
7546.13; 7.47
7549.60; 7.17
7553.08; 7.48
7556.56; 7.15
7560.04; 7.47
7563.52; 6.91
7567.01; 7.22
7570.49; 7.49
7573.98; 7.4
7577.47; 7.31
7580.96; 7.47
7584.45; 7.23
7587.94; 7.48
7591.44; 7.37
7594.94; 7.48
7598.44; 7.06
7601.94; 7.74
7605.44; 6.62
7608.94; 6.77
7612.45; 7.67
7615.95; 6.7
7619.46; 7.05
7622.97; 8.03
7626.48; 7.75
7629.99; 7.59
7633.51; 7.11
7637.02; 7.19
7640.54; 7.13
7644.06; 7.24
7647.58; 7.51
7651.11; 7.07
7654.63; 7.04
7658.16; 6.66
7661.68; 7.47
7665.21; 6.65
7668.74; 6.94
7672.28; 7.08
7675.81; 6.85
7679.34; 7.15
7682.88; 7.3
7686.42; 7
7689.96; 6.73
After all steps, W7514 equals 1.04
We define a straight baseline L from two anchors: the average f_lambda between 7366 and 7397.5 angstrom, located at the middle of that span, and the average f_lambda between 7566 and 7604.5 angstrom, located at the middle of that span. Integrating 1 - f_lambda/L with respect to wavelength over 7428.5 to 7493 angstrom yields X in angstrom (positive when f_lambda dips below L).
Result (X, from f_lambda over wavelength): 0.9 angstrom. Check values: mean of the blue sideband 7.44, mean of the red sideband 7.37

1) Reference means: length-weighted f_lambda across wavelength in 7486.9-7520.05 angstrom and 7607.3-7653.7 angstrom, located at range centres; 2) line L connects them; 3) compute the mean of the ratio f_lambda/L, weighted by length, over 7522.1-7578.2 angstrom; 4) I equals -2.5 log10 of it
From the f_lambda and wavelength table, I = -0.01 mag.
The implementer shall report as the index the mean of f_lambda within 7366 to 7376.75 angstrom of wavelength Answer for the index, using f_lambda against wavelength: 7.51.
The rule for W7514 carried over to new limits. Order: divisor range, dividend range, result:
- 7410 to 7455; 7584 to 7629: 1.05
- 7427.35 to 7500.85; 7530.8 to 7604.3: 1.03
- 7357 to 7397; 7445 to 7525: 1.01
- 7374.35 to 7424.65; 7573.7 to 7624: 1.04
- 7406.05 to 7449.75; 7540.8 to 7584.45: 1.03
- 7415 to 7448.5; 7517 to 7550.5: 1.03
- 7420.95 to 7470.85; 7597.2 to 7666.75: 1.04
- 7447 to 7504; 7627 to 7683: 1.03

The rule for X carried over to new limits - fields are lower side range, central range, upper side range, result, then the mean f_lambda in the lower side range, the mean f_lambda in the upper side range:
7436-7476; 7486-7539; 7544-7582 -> 0.0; 7.27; 7.32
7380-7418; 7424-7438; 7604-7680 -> -0.1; 7.36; 7.15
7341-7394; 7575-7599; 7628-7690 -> -0.6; 7.41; 7.11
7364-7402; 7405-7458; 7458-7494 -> 0.6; 7.41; 7.33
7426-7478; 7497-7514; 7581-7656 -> 0.2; 7.31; 7.28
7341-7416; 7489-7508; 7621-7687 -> 0.4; 7.41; 7.2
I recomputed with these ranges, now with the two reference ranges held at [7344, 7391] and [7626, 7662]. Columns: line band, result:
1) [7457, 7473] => 0.00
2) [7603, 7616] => 0.04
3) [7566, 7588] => -0.01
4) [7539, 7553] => 0.00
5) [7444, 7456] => 0.05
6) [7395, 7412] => 0.00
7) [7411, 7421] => 0.03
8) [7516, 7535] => -0.02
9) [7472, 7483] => -0.02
